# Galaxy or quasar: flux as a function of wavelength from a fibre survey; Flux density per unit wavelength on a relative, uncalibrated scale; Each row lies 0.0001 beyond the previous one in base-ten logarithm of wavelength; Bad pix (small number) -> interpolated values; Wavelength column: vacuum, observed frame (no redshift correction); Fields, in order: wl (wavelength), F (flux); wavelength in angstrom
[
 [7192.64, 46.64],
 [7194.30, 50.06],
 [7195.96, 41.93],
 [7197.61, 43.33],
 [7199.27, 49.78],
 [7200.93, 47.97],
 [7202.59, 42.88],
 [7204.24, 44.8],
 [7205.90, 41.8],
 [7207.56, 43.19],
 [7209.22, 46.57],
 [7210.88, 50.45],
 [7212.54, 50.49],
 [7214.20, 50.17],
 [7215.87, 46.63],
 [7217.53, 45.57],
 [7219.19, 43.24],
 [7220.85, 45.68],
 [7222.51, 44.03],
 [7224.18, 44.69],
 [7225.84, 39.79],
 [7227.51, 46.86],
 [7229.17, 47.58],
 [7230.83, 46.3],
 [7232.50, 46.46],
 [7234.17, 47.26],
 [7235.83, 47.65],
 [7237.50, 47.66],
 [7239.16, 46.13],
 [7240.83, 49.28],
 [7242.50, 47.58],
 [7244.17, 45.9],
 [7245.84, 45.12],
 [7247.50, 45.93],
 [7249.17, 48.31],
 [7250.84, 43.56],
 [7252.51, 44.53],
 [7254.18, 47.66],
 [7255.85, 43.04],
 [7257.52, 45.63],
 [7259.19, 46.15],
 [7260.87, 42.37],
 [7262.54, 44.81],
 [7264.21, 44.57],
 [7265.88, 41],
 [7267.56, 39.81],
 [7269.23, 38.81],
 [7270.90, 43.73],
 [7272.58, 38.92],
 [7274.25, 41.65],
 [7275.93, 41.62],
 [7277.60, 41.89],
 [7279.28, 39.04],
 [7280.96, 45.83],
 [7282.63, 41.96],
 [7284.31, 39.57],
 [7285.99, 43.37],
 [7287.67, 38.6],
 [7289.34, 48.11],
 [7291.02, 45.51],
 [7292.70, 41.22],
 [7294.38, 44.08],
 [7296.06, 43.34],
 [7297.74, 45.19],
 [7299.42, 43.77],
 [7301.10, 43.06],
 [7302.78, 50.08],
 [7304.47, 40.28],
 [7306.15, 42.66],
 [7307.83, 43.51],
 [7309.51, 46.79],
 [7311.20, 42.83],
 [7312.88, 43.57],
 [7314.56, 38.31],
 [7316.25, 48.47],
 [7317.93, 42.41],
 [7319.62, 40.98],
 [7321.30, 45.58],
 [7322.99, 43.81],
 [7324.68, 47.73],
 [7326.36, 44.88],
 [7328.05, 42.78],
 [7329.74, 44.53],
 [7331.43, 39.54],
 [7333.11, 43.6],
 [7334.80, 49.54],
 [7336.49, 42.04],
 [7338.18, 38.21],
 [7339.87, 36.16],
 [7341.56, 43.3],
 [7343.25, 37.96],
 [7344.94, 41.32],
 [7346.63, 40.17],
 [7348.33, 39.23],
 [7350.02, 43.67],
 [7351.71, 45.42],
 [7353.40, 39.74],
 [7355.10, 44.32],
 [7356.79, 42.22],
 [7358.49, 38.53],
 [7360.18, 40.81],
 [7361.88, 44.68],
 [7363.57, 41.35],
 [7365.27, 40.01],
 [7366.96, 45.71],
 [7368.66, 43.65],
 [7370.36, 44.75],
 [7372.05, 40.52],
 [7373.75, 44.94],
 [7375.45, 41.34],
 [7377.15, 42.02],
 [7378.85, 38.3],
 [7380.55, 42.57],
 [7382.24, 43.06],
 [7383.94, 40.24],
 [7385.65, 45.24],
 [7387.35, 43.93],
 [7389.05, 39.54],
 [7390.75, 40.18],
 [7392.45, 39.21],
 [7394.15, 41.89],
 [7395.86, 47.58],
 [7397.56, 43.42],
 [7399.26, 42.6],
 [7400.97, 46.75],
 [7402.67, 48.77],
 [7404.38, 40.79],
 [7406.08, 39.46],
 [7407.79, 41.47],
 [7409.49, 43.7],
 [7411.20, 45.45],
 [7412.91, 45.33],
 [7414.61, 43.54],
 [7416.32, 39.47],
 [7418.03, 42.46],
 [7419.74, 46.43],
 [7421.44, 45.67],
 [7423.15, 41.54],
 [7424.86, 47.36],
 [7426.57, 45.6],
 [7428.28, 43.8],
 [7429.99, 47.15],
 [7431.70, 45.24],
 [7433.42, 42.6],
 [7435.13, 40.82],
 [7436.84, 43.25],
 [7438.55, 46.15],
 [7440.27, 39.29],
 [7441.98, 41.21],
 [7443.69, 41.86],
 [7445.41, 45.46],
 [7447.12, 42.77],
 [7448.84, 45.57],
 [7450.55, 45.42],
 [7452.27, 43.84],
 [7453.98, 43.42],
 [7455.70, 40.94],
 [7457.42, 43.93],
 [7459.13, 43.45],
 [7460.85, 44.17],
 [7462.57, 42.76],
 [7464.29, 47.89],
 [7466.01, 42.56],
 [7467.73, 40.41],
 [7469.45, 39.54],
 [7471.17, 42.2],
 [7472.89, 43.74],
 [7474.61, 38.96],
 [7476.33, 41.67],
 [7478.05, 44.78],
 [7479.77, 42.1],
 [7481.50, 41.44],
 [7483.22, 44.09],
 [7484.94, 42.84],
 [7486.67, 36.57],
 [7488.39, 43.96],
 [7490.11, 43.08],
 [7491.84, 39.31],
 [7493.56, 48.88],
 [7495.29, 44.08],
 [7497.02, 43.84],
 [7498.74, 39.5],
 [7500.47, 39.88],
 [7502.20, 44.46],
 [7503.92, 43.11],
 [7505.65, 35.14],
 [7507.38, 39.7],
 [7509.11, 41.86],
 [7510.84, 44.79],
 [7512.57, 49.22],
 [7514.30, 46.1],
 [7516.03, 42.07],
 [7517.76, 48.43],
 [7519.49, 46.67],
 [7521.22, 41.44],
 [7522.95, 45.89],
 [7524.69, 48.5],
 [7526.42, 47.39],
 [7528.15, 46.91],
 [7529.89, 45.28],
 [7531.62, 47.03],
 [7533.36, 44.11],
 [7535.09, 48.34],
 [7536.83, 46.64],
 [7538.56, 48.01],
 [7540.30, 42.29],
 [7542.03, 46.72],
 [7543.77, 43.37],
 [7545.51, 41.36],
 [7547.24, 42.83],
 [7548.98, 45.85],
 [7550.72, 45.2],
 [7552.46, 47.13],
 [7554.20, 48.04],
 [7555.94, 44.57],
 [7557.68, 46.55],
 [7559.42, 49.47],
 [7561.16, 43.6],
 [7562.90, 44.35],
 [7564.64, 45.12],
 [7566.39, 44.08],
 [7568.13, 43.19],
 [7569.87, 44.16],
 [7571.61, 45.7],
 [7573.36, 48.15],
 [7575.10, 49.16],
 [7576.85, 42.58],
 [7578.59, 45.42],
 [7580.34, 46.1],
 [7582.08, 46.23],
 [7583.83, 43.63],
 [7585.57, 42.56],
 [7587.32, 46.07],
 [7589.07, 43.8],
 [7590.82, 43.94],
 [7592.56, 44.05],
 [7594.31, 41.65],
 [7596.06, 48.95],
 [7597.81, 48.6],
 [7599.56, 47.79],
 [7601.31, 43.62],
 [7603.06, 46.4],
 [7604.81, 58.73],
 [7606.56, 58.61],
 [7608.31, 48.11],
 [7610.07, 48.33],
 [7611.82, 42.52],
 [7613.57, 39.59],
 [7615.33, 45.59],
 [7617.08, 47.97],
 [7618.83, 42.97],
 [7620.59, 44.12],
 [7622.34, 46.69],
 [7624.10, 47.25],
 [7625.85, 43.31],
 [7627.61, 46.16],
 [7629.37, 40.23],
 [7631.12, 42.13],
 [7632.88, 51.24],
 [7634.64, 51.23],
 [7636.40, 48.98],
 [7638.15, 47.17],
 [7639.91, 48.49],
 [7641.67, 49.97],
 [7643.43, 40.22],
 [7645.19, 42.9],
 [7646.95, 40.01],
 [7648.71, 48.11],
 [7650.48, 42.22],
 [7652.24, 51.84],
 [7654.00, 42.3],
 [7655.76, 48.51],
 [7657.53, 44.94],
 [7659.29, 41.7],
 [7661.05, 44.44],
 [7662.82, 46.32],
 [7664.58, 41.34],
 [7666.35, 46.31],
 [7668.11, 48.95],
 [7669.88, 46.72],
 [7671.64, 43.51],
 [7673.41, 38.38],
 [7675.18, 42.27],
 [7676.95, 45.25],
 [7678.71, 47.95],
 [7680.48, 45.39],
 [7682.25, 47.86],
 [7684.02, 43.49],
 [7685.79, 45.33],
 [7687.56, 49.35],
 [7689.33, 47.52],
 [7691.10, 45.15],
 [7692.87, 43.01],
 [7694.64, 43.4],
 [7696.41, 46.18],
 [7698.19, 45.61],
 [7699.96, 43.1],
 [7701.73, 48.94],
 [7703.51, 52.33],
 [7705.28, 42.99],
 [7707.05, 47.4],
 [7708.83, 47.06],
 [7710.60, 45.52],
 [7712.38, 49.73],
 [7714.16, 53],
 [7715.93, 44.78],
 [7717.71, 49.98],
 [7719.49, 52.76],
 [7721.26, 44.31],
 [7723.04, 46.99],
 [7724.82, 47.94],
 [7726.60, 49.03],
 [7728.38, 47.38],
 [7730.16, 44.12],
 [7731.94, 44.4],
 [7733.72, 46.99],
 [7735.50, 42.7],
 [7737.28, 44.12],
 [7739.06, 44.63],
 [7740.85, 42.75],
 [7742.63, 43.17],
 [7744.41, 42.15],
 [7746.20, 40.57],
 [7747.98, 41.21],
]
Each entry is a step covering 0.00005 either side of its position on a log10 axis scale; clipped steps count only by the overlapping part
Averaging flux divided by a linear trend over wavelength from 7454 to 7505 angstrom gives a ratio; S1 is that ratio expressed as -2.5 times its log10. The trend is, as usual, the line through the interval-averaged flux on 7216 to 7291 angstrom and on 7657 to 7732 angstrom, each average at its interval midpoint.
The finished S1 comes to 0.067 mag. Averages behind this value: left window 44.3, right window 46.1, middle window 42.5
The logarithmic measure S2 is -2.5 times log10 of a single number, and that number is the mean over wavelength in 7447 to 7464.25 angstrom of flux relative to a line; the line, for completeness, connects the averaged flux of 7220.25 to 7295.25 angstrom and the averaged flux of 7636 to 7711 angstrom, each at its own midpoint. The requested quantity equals 0.024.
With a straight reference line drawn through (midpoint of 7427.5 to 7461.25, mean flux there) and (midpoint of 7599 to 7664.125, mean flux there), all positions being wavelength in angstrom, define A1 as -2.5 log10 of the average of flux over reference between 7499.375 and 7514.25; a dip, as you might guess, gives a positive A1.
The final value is 0.05 mag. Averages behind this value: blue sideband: 43.5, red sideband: 46.2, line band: 42.4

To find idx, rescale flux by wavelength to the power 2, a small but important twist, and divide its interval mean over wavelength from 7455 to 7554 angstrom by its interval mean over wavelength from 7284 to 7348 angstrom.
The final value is 1.07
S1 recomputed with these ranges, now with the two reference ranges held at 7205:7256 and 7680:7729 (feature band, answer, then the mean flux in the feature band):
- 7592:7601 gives 0.02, 46.1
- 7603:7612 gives -0.10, 51.4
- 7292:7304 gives 0.05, 44.3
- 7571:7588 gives 0.03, 45.5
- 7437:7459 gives 0.08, 43.3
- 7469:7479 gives 0.11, 41.9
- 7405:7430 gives 0.07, 43.8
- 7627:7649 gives 0.02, 45.9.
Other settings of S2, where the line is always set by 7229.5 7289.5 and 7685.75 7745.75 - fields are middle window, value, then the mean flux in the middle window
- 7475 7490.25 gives 0.08 mag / 42.2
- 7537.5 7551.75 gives 0.02 mag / 44.5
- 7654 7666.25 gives 0.04 mag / 44.5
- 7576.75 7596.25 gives 0.03 mag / 44.5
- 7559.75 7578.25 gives 0.01 mag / 45.2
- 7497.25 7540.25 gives 0.02 mag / 44.6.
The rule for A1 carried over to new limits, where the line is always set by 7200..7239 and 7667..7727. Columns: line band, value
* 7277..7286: 0.11 mag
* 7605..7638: -0.01 mag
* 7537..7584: 0.02 mag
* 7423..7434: 0.03 mag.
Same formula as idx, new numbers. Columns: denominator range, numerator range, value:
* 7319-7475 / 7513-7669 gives 1.12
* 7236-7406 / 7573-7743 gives 1.17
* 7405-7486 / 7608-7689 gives 1.11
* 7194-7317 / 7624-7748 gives 1.15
